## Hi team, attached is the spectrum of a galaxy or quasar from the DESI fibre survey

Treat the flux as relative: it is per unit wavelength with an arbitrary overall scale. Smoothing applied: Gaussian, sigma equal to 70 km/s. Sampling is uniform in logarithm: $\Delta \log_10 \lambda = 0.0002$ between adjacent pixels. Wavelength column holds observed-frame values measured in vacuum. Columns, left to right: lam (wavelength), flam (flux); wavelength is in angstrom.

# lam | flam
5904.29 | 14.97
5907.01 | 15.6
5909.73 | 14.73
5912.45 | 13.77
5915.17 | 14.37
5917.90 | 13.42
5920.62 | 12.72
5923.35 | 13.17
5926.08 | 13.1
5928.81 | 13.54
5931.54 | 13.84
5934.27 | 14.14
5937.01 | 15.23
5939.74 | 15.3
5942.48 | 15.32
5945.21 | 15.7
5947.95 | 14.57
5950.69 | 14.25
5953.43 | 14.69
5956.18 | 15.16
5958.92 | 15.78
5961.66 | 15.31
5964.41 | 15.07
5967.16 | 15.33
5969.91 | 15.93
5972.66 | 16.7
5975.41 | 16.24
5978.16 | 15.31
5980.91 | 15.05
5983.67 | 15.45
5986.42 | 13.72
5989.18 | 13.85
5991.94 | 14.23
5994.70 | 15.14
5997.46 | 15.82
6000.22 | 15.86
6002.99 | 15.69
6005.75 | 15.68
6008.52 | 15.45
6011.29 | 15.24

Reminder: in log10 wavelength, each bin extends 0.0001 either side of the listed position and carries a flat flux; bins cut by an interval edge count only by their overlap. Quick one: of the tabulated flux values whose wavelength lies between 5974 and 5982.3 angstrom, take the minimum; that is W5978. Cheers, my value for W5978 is 15.05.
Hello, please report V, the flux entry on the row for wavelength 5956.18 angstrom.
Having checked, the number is 15.16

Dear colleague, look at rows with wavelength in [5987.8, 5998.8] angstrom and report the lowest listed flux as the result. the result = 13.85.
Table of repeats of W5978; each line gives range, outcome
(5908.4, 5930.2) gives 12.72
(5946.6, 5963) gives 14.25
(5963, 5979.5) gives 15.07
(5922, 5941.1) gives 13.1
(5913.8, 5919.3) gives 13.42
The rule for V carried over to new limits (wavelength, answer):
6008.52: 15.45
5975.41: 16.24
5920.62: 12.72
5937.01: 15.23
